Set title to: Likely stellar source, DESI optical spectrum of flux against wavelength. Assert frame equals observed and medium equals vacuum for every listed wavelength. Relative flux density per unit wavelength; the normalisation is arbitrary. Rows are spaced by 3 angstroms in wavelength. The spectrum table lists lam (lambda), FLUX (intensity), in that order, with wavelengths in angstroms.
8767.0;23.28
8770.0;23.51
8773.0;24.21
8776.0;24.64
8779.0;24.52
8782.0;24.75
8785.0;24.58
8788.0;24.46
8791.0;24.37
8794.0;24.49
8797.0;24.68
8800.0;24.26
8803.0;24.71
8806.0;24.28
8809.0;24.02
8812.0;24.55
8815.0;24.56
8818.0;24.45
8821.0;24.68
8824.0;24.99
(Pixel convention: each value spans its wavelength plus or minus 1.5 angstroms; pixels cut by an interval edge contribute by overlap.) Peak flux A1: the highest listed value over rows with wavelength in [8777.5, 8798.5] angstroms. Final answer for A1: 24.75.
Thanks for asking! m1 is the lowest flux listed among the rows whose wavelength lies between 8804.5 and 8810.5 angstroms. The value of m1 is 24.02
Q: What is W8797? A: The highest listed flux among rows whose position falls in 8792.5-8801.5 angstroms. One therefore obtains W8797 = 24.68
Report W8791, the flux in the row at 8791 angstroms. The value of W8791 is 24.37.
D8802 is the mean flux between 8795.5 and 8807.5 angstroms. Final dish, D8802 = 24.5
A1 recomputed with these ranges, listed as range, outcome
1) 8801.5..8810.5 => 24.71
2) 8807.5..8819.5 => 24.56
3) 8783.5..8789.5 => 24.58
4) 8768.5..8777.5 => 24.64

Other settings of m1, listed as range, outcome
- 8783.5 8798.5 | 24.37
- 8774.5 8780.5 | 24.52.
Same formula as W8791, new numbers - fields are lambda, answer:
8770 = 23.51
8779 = 24.52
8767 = 23.28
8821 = 24.68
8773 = 24.21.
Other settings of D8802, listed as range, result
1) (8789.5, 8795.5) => 24.4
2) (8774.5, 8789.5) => 24.6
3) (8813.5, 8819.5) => 24.5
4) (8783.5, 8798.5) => 24.5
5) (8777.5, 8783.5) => 24.6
